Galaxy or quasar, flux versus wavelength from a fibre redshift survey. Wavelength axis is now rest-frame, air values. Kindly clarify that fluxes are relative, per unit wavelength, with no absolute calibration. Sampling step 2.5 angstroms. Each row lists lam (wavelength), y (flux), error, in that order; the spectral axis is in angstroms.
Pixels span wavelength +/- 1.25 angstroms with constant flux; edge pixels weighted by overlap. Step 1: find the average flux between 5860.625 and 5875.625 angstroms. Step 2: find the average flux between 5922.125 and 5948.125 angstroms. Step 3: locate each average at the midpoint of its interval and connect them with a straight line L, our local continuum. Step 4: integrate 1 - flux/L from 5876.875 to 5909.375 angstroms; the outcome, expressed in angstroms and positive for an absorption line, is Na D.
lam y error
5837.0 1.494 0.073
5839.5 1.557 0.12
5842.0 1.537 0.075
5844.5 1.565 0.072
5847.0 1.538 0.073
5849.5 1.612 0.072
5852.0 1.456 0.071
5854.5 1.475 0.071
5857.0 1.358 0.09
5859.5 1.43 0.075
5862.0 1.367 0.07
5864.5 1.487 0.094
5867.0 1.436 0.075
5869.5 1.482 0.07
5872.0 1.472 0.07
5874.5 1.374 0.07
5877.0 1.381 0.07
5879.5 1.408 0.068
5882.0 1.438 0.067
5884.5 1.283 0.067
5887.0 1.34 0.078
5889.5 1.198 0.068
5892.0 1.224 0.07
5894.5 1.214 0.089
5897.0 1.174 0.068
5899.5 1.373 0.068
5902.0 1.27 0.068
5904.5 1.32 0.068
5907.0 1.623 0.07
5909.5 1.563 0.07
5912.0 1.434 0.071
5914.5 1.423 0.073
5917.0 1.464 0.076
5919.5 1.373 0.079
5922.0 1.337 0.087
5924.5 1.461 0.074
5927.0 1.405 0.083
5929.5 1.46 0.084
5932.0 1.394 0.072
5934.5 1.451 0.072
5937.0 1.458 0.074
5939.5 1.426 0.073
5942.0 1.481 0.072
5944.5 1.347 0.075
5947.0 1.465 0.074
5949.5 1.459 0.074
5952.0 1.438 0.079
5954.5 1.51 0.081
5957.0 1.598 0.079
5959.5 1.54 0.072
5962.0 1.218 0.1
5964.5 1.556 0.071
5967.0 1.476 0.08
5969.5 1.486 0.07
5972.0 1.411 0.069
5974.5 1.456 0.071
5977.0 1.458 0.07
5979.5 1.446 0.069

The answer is 2.3 angstroms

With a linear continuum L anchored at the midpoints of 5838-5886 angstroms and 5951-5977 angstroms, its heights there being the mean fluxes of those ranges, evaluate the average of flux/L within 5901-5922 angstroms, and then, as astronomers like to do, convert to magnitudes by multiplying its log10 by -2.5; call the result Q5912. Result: 0.02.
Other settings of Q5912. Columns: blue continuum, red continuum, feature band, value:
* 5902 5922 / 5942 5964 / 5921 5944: 0.013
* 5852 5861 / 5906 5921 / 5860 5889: 0.030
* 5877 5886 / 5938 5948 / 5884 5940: 0.020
